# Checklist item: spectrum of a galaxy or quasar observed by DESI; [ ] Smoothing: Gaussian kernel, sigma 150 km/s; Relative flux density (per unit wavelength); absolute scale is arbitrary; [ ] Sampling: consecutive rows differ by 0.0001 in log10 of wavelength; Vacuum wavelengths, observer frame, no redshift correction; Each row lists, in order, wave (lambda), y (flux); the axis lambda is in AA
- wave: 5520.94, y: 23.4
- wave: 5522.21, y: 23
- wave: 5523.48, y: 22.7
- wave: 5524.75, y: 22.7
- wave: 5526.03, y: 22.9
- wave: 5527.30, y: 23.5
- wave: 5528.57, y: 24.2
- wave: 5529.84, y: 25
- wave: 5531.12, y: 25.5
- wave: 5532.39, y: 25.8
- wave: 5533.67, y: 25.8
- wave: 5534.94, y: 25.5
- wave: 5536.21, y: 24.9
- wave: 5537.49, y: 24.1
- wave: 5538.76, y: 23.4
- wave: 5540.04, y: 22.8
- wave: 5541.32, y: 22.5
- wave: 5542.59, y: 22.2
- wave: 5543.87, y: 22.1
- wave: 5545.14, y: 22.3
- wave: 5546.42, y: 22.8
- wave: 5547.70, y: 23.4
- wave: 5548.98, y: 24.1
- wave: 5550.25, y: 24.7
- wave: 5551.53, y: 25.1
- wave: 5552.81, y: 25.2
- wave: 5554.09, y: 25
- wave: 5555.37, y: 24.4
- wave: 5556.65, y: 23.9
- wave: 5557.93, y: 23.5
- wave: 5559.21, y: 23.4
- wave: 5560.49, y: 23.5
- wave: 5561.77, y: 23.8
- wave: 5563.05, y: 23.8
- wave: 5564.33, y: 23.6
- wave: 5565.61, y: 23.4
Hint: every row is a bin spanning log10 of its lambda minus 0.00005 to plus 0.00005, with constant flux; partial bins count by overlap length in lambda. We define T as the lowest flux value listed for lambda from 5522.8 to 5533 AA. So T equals 22.7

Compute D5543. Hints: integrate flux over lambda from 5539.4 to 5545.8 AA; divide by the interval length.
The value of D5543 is 22.4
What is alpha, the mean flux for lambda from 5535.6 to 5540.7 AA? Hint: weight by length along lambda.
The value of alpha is 23.7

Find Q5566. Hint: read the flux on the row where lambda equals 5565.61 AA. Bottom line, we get 23.4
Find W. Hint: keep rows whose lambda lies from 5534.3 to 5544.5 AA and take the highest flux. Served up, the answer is 25.5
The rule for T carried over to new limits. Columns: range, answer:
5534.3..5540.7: 22.8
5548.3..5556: 24.1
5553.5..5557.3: 23.9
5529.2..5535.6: 25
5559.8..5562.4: 23.5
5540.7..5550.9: 22.1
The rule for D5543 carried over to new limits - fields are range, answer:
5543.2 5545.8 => 22.2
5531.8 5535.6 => 25.7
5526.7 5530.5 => 24.2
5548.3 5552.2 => 24.6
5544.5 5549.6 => 23.1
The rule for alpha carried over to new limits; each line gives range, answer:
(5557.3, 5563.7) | 23.6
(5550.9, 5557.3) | 24.7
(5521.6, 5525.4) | 22.8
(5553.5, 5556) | 24.7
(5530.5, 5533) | 25.7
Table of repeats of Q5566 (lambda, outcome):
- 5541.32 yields 22.5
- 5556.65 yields 23.9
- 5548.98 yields 24.1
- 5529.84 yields 25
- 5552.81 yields 25.2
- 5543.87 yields 22.1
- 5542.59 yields 22.2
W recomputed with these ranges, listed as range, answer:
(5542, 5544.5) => 22.2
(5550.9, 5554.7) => 25.2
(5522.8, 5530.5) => 25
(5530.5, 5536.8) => 25.8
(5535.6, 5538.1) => 24.9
